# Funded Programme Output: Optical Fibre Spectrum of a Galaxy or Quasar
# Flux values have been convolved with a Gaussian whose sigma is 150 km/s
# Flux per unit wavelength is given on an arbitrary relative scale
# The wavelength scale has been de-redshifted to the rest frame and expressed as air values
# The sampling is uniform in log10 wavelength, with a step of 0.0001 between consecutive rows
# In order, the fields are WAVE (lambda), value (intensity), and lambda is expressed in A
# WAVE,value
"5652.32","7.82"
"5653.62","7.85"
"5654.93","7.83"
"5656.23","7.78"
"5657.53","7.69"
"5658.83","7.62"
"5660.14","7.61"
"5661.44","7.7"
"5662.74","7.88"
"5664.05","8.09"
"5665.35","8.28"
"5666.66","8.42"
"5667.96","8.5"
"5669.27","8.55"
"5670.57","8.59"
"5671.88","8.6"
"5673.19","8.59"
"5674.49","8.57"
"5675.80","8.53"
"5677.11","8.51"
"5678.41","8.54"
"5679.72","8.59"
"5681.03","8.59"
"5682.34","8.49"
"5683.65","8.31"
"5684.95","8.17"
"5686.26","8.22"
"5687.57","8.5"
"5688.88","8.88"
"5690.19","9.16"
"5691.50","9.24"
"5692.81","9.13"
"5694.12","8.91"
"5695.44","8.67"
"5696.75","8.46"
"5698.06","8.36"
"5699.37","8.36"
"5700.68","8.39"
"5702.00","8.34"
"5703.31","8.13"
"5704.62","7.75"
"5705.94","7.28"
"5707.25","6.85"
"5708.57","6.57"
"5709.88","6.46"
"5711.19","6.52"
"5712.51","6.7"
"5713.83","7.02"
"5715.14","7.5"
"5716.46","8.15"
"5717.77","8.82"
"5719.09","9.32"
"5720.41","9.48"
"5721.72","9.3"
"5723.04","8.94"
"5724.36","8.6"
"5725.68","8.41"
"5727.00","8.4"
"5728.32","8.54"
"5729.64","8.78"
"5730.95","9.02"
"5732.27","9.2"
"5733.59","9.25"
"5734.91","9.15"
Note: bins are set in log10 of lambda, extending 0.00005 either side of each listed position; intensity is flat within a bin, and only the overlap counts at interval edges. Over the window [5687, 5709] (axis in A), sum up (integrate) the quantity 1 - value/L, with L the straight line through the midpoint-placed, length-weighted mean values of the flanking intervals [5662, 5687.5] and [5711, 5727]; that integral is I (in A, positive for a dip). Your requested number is 0.11 A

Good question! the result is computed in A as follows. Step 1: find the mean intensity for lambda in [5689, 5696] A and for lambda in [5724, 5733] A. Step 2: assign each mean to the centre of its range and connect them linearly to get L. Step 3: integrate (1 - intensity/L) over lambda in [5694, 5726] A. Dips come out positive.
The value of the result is 3.0 A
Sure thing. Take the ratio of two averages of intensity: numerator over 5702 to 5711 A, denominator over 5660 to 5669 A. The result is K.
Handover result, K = 0.89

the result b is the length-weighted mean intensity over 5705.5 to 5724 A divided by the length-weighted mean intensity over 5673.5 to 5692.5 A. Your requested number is 0.91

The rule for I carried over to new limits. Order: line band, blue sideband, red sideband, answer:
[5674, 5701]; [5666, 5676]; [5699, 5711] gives -1.91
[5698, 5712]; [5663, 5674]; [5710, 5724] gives 1.19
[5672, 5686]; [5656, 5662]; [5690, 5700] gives -0.35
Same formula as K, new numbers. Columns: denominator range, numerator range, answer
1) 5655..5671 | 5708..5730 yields 1.00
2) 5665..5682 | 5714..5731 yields 1.02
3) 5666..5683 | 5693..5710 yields 0.93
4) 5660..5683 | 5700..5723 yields 0.93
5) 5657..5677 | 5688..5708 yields 1.02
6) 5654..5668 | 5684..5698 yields 1.10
